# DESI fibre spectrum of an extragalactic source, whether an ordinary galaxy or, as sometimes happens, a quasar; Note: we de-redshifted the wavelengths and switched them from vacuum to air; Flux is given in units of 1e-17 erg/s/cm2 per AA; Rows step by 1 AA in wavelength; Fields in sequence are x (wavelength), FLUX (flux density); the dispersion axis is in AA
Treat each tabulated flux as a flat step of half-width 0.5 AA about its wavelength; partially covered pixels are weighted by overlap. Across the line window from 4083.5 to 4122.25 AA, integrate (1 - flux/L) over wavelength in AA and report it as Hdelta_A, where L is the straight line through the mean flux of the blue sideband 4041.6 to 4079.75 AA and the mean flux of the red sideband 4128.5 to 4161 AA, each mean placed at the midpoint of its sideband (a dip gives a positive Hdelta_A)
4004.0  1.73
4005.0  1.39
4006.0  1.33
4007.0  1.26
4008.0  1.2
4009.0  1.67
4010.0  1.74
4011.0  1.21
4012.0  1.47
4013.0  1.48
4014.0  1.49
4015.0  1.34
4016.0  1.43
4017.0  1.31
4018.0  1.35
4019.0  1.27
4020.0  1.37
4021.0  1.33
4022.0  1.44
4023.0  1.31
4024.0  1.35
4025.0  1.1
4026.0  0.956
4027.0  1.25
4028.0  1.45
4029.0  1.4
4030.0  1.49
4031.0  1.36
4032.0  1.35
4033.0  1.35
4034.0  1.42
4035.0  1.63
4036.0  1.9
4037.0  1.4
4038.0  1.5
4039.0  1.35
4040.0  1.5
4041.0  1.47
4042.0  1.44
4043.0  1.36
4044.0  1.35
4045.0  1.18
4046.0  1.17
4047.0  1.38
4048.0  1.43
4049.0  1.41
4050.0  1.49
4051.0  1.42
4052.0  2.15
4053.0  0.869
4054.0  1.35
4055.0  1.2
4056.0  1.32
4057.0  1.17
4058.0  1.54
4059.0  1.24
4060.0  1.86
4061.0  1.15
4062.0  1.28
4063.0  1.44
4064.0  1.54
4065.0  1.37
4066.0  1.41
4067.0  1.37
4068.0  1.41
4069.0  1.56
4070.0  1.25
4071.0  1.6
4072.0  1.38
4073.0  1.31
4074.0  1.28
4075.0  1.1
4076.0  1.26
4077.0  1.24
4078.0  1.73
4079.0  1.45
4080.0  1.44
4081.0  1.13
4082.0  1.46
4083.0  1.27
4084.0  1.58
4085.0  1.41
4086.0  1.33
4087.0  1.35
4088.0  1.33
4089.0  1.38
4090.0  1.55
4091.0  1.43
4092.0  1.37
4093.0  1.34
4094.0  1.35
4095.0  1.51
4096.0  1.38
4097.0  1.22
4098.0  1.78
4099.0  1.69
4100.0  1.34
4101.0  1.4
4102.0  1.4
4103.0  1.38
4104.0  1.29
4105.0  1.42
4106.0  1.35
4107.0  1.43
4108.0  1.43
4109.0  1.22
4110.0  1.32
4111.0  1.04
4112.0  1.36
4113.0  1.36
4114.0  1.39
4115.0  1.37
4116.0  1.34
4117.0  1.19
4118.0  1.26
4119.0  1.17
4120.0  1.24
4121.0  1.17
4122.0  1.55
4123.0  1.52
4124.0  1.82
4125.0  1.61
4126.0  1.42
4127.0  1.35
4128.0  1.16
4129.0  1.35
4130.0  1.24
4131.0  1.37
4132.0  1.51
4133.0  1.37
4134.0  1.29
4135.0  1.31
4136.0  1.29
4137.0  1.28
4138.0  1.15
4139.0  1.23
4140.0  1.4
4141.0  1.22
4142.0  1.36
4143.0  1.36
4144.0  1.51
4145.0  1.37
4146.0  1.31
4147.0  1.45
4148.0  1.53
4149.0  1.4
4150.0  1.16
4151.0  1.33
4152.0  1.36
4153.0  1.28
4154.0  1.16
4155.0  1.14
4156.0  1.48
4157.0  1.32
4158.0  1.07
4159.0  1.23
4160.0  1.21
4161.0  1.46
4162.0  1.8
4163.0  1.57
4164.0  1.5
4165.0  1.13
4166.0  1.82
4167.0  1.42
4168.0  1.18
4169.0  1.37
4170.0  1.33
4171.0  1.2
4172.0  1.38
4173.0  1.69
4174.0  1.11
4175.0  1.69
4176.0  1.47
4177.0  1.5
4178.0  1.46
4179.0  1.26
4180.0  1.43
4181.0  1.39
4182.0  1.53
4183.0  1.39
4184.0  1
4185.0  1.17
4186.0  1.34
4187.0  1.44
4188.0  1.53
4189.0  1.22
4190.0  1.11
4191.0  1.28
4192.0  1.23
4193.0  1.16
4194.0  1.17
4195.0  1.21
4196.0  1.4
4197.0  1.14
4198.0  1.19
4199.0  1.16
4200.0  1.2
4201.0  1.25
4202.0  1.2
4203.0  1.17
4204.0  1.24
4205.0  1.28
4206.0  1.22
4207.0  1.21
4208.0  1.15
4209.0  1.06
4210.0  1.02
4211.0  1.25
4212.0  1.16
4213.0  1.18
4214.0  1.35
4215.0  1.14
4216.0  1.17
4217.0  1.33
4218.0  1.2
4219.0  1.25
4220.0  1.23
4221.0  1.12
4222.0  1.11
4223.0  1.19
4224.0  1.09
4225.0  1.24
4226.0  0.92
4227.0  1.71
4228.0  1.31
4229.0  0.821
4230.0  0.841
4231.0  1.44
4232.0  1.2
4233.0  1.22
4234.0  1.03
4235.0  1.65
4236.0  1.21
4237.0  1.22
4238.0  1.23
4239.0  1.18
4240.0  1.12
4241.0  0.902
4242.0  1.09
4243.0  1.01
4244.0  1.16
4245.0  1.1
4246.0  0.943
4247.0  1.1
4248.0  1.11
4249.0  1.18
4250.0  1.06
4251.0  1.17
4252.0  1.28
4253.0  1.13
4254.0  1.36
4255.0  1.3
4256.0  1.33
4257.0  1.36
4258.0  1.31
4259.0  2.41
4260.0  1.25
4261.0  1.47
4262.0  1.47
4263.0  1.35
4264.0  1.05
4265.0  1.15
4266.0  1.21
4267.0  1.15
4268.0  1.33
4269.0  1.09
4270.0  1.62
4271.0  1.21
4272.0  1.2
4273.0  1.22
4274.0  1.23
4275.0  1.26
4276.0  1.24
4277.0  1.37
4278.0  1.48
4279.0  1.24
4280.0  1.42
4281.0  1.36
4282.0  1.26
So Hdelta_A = -0.6 AA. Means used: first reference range 1.38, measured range 1.37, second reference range 1.32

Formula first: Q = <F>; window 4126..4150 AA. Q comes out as 1.34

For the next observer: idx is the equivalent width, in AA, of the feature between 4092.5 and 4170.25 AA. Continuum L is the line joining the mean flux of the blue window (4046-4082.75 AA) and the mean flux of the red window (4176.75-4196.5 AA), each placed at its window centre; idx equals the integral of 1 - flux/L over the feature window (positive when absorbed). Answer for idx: -1.1 AA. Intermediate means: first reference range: 1.38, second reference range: 1.31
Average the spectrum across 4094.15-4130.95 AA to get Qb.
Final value 1.37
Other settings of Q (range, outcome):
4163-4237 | 1.27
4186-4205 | 1.24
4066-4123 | 1.37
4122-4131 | 1.44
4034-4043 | 1.51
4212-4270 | 1.22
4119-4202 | 1.34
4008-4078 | 1.39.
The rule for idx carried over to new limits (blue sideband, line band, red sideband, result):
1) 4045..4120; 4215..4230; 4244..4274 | 1.31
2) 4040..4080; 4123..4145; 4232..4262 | -0.62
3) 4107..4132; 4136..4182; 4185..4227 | -2.90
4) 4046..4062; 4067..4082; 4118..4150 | 0.11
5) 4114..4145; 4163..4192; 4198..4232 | -2.57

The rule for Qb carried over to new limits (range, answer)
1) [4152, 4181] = 1.38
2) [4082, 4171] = 1.37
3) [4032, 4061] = 1.42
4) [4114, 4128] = 1.38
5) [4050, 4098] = 1.39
